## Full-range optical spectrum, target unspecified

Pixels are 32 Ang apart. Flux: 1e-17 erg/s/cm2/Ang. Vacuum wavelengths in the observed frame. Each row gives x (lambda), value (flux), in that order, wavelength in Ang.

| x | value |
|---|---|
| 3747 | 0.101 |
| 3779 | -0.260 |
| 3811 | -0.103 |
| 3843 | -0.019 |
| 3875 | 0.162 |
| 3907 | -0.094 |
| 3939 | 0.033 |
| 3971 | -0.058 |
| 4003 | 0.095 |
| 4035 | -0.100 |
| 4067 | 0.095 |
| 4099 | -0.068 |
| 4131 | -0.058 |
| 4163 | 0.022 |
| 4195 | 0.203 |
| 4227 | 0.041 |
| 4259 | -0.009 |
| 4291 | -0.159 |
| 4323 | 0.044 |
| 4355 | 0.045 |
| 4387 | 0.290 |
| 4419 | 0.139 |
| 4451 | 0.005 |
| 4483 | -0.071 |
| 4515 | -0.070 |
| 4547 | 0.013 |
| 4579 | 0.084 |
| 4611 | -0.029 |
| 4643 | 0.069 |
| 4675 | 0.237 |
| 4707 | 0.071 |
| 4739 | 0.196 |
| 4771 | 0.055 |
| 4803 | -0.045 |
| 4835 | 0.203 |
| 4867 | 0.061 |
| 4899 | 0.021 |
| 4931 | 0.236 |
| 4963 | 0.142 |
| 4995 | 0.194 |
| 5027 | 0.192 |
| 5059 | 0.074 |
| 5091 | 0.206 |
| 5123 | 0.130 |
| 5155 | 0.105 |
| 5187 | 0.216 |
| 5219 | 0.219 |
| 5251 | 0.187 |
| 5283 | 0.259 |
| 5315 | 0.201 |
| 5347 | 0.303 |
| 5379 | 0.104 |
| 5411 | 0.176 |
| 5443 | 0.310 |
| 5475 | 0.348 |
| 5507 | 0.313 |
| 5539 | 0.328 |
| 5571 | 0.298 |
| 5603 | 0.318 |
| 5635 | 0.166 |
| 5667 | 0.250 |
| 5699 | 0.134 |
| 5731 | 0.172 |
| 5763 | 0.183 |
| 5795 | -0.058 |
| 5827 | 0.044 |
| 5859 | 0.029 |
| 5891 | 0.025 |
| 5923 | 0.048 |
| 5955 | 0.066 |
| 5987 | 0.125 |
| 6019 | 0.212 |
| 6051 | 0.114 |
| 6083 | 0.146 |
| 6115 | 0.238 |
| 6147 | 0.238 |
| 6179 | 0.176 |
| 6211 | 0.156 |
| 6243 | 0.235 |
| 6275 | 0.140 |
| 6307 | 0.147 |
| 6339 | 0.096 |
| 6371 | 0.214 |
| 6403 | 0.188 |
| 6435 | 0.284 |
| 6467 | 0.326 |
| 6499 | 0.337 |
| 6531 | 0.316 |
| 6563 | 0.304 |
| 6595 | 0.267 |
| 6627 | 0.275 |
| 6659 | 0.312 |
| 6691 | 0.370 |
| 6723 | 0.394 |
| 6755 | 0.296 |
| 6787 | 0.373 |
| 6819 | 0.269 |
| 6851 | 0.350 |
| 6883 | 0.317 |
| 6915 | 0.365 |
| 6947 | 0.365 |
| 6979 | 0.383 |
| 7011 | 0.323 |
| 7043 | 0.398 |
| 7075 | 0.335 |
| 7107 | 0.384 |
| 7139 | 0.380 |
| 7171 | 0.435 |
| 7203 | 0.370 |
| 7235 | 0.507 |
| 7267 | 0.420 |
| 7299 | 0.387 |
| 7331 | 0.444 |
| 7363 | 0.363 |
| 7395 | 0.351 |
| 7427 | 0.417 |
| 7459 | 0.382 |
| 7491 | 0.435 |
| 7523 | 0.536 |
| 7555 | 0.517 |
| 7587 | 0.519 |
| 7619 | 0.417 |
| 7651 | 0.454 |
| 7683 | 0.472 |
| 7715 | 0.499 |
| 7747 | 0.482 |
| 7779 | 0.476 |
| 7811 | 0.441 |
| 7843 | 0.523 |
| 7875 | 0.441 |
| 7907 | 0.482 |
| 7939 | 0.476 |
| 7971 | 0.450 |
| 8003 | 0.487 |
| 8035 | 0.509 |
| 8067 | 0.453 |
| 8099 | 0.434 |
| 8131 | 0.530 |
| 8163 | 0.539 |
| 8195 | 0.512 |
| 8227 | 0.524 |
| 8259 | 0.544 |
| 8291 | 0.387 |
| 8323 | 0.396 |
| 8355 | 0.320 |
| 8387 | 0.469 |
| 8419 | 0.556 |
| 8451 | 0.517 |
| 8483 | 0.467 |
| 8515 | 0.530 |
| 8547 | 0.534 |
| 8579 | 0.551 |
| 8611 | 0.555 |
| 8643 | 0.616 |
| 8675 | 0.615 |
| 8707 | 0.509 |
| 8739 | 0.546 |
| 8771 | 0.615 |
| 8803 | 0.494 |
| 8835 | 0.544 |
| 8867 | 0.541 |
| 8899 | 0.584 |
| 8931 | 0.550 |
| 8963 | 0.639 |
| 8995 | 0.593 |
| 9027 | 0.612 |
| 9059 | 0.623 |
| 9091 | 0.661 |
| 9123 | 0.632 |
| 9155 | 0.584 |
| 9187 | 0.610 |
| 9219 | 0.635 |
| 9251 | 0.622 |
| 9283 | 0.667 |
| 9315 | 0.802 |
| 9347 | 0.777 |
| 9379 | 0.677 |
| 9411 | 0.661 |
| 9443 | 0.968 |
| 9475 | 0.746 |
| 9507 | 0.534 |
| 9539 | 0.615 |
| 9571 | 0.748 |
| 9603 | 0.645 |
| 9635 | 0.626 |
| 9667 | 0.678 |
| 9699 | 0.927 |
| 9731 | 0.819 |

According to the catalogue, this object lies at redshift 0.61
